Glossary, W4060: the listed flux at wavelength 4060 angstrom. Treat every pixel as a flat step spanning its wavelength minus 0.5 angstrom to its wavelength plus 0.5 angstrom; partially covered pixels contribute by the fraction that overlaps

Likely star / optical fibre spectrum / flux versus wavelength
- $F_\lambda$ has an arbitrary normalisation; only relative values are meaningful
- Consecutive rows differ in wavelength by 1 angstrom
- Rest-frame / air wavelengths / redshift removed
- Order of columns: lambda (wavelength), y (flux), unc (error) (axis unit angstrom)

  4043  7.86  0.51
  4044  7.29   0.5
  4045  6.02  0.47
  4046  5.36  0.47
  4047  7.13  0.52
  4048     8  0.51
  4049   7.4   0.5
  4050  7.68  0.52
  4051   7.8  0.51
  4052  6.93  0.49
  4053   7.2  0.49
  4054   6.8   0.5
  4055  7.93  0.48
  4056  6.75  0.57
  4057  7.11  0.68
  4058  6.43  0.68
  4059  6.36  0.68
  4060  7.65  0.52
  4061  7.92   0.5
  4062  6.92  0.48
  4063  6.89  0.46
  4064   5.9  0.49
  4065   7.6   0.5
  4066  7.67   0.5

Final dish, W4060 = 7.65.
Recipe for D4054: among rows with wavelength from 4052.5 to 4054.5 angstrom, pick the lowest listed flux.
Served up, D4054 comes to 6.8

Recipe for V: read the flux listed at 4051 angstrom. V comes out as 7.8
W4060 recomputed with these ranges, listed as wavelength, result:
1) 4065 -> 7.6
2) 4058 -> 6.43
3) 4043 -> 7.86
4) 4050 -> 7.68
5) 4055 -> 7.93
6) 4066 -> 7.67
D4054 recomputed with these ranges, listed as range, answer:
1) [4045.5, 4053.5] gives 5.36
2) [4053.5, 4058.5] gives 6.43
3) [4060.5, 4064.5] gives 5.9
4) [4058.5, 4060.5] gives 6.36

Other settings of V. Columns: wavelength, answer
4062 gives 6.92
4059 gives 6.36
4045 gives 6.02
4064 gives 5.9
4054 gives 6.8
